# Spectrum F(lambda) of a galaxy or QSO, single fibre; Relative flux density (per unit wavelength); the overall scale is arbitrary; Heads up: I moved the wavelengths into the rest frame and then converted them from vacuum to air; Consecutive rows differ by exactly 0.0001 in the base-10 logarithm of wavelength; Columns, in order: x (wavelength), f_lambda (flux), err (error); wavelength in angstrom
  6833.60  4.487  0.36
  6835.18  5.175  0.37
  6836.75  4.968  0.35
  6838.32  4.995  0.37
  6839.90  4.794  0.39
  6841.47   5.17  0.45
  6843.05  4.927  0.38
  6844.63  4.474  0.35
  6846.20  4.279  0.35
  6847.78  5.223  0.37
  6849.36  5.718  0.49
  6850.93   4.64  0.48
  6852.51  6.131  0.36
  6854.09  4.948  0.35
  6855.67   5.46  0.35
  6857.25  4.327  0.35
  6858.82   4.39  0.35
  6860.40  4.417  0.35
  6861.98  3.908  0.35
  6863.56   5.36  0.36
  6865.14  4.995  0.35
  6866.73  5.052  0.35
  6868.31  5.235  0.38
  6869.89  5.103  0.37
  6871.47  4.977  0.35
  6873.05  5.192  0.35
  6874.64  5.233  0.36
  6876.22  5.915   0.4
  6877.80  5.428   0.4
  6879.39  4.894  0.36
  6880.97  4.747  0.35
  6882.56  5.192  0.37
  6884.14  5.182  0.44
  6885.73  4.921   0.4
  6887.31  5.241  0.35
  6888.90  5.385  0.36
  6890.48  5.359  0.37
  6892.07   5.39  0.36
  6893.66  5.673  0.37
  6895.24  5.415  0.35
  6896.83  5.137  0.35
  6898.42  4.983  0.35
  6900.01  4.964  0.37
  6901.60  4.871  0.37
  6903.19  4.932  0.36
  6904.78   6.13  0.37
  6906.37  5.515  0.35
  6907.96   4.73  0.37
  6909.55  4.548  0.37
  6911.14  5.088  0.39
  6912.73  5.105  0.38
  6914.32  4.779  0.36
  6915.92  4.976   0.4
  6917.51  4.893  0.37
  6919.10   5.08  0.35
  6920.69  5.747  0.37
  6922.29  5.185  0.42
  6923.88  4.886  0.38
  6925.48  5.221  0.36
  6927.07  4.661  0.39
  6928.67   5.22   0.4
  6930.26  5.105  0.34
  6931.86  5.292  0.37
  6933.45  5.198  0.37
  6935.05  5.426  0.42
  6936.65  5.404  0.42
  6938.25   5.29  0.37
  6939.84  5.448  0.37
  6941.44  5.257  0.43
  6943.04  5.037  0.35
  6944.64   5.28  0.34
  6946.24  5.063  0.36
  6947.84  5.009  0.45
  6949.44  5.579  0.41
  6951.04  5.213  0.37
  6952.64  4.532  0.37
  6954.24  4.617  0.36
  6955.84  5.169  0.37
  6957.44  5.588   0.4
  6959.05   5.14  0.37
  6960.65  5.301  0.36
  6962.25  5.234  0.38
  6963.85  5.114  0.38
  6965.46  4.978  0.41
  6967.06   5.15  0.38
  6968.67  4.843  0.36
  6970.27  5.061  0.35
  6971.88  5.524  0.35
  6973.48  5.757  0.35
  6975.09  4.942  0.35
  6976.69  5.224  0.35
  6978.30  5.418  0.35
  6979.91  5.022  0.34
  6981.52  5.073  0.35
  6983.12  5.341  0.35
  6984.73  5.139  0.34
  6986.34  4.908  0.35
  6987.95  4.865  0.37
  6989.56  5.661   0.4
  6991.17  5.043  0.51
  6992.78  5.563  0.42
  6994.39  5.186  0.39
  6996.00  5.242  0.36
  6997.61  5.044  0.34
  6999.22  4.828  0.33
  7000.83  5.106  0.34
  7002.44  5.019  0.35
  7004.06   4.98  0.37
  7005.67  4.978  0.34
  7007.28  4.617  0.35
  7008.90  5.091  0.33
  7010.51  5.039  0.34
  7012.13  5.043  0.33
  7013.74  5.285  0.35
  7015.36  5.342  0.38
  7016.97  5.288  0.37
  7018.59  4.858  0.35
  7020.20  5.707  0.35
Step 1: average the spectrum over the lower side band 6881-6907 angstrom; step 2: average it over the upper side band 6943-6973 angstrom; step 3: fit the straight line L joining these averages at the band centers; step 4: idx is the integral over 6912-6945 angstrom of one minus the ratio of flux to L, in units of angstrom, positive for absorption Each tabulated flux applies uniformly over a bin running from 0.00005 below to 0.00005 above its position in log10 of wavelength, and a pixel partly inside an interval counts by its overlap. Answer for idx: 0.2 angstrom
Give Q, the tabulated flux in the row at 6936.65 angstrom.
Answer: 5.404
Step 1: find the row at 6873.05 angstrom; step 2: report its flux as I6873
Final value 5.192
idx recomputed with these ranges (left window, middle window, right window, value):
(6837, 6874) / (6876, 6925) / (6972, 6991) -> -1.16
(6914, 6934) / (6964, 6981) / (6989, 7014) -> -0.29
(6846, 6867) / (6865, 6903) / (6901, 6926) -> -1.30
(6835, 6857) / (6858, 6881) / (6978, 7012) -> 0.25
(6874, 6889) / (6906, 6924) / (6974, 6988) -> 0.49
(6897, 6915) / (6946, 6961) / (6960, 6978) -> 0.14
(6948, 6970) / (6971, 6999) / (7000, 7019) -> -0.78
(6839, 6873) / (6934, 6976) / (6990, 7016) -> -1.24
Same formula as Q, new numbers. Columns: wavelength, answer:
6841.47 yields 5.17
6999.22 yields 4.828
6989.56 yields 5.661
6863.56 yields 5.36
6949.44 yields 5.579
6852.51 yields 6.131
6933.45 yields 5.198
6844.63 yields 4.474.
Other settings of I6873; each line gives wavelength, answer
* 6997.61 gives 5.044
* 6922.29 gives 5.185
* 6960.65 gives 5.301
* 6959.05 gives 5.14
